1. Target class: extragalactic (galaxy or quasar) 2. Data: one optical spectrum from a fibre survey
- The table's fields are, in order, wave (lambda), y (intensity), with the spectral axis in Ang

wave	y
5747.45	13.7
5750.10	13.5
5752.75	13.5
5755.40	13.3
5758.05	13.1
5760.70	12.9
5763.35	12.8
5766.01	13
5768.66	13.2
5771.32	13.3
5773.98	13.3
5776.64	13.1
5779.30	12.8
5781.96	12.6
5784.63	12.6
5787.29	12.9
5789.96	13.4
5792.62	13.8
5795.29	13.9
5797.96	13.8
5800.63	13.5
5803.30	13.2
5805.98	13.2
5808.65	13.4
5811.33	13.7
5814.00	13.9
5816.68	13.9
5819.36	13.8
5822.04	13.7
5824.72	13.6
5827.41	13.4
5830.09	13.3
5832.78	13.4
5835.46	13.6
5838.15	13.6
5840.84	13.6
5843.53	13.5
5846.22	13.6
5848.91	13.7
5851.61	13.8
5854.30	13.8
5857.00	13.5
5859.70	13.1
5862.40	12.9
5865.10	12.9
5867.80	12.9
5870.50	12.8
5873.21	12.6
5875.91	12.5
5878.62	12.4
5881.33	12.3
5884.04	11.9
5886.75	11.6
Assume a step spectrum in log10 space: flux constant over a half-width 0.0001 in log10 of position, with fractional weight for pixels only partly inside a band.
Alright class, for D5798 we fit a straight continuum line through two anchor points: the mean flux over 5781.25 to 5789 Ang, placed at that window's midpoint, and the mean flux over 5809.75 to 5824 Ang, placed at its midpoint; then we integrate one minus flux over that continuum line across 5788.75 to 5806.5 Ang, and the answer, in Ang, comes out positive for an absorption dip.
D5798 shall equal -0.6 Ang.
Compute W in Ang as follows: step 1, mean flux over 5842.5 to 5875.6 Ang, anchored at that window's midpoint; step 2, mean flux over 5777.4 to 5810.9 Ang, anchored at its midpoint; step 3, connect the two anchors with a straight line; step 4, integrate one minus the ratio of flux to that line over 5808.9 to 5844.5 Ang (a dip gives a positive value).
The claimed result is -0.97 Ang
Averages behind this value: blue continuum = 13.3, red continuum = 13.2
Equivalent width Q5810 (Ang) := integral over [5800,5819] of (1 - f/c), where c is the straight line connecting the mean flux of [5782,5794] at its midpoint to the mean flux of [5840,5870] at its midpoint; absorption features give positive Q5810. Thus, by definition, -0.5 Ang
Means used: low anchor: 13.1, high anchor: 13.4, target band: 13.6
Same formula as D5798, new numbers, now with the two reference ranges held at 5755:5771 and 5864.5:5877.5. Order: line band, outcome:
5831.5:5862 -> -1.77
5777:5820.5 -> -1.50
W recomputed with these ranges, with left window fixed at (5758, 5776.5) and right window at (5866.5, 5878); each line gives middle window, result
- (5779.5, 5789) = 0.2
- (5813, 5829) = -1.0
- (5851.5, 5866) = -0.7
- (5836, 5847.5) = -0.7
